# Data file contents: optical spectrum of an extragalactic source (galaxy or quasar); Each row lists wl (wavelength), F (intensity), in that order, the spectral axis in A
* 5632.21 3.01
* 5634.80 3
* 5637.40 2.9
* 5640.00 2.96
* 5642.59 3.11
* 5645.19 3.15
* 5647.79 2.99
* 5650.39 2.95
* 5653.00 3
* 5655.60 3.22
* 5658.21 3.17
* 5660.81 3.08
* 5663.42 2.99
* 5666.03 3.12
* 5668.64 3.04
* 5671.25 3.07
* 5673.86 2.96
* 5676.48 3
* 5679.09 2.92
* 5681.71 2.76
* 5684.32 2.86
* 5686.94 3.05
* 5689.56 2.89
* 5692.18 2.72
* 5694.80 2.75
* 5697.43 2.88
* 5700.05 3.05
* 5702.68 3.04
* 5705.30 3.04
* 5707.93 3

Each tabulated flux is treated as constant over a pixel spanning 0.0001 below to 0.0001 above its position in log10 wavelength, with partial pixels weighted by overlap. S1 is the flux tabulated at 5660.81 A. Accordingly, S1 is 3.08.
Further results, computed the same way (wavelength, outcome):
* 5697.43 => 2.88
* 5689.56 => 2.89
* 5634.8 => 3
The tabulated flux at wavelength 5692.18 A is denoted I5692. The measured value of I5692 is 2.72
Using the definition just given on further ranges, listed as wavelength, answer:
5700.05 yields 3.05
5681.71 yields 2.76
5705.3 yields 3.04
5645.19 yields 3.15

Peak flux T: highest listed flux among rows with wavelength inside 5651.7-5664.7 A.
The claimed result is 3.22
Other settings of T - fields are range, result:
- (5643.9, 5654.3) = 3.15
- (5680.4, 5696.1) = 3.05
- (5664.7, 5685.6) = 3.12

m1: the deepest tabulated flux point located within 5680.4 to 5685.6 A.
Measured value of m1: 2.76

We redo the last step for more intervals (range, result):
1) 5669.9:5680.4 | 2.92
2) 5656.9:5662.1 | 3.08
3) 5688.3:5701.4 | 2.72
